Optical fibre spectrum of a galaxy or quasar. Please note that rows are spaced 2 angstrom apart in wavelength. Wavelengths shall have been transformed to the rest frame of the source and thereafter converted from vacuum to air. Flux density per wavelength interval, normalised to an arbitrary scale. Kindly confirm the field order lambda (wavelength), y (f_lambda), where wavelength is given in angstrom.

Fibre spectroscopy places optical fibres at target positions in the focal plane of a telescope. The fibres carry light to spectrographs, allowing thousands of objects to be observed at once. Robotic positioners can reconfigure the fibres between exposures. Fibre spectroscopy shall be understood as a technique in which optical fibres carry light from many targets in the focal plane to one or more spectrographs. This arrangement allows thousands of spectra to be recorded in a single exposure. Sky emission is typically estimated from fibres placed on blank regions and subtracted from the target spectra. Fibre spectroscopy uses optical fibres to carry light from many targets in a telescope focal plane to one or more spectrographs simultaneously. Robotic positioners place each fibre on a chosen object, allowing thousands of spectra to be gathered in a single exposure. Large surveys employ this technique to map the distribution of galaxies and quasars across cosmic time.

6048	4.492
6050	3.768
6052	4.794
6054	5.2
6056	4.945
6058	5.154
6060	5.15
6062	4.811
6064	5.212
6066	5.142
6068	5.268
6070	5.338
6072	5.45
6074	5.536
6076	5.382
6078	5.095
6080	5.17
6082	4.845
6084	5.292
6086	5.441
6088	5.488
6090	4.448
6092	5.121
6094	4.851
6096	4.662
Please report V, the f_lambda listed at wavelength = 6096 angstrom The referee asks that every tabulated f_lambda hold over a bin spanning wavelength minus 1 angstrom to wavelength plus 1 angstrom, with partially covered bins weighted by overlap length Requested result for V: 4.662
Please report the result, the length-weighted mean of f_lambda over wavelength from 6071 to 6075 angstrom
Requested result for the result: 5.49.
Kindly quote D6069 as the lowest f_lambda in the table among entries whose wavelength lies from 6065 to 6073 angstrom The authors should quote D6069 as 5.142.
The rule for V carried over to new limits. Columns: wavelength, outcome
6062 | 4.811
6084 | 5.292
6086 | 5.441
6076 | 5.382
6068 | 5.268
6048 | 4.492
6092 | 5.121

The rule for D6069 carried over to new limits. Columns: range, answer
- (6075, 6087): 4.845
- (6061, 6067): 4.811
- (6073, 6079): 5.095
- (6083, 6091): 4.448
